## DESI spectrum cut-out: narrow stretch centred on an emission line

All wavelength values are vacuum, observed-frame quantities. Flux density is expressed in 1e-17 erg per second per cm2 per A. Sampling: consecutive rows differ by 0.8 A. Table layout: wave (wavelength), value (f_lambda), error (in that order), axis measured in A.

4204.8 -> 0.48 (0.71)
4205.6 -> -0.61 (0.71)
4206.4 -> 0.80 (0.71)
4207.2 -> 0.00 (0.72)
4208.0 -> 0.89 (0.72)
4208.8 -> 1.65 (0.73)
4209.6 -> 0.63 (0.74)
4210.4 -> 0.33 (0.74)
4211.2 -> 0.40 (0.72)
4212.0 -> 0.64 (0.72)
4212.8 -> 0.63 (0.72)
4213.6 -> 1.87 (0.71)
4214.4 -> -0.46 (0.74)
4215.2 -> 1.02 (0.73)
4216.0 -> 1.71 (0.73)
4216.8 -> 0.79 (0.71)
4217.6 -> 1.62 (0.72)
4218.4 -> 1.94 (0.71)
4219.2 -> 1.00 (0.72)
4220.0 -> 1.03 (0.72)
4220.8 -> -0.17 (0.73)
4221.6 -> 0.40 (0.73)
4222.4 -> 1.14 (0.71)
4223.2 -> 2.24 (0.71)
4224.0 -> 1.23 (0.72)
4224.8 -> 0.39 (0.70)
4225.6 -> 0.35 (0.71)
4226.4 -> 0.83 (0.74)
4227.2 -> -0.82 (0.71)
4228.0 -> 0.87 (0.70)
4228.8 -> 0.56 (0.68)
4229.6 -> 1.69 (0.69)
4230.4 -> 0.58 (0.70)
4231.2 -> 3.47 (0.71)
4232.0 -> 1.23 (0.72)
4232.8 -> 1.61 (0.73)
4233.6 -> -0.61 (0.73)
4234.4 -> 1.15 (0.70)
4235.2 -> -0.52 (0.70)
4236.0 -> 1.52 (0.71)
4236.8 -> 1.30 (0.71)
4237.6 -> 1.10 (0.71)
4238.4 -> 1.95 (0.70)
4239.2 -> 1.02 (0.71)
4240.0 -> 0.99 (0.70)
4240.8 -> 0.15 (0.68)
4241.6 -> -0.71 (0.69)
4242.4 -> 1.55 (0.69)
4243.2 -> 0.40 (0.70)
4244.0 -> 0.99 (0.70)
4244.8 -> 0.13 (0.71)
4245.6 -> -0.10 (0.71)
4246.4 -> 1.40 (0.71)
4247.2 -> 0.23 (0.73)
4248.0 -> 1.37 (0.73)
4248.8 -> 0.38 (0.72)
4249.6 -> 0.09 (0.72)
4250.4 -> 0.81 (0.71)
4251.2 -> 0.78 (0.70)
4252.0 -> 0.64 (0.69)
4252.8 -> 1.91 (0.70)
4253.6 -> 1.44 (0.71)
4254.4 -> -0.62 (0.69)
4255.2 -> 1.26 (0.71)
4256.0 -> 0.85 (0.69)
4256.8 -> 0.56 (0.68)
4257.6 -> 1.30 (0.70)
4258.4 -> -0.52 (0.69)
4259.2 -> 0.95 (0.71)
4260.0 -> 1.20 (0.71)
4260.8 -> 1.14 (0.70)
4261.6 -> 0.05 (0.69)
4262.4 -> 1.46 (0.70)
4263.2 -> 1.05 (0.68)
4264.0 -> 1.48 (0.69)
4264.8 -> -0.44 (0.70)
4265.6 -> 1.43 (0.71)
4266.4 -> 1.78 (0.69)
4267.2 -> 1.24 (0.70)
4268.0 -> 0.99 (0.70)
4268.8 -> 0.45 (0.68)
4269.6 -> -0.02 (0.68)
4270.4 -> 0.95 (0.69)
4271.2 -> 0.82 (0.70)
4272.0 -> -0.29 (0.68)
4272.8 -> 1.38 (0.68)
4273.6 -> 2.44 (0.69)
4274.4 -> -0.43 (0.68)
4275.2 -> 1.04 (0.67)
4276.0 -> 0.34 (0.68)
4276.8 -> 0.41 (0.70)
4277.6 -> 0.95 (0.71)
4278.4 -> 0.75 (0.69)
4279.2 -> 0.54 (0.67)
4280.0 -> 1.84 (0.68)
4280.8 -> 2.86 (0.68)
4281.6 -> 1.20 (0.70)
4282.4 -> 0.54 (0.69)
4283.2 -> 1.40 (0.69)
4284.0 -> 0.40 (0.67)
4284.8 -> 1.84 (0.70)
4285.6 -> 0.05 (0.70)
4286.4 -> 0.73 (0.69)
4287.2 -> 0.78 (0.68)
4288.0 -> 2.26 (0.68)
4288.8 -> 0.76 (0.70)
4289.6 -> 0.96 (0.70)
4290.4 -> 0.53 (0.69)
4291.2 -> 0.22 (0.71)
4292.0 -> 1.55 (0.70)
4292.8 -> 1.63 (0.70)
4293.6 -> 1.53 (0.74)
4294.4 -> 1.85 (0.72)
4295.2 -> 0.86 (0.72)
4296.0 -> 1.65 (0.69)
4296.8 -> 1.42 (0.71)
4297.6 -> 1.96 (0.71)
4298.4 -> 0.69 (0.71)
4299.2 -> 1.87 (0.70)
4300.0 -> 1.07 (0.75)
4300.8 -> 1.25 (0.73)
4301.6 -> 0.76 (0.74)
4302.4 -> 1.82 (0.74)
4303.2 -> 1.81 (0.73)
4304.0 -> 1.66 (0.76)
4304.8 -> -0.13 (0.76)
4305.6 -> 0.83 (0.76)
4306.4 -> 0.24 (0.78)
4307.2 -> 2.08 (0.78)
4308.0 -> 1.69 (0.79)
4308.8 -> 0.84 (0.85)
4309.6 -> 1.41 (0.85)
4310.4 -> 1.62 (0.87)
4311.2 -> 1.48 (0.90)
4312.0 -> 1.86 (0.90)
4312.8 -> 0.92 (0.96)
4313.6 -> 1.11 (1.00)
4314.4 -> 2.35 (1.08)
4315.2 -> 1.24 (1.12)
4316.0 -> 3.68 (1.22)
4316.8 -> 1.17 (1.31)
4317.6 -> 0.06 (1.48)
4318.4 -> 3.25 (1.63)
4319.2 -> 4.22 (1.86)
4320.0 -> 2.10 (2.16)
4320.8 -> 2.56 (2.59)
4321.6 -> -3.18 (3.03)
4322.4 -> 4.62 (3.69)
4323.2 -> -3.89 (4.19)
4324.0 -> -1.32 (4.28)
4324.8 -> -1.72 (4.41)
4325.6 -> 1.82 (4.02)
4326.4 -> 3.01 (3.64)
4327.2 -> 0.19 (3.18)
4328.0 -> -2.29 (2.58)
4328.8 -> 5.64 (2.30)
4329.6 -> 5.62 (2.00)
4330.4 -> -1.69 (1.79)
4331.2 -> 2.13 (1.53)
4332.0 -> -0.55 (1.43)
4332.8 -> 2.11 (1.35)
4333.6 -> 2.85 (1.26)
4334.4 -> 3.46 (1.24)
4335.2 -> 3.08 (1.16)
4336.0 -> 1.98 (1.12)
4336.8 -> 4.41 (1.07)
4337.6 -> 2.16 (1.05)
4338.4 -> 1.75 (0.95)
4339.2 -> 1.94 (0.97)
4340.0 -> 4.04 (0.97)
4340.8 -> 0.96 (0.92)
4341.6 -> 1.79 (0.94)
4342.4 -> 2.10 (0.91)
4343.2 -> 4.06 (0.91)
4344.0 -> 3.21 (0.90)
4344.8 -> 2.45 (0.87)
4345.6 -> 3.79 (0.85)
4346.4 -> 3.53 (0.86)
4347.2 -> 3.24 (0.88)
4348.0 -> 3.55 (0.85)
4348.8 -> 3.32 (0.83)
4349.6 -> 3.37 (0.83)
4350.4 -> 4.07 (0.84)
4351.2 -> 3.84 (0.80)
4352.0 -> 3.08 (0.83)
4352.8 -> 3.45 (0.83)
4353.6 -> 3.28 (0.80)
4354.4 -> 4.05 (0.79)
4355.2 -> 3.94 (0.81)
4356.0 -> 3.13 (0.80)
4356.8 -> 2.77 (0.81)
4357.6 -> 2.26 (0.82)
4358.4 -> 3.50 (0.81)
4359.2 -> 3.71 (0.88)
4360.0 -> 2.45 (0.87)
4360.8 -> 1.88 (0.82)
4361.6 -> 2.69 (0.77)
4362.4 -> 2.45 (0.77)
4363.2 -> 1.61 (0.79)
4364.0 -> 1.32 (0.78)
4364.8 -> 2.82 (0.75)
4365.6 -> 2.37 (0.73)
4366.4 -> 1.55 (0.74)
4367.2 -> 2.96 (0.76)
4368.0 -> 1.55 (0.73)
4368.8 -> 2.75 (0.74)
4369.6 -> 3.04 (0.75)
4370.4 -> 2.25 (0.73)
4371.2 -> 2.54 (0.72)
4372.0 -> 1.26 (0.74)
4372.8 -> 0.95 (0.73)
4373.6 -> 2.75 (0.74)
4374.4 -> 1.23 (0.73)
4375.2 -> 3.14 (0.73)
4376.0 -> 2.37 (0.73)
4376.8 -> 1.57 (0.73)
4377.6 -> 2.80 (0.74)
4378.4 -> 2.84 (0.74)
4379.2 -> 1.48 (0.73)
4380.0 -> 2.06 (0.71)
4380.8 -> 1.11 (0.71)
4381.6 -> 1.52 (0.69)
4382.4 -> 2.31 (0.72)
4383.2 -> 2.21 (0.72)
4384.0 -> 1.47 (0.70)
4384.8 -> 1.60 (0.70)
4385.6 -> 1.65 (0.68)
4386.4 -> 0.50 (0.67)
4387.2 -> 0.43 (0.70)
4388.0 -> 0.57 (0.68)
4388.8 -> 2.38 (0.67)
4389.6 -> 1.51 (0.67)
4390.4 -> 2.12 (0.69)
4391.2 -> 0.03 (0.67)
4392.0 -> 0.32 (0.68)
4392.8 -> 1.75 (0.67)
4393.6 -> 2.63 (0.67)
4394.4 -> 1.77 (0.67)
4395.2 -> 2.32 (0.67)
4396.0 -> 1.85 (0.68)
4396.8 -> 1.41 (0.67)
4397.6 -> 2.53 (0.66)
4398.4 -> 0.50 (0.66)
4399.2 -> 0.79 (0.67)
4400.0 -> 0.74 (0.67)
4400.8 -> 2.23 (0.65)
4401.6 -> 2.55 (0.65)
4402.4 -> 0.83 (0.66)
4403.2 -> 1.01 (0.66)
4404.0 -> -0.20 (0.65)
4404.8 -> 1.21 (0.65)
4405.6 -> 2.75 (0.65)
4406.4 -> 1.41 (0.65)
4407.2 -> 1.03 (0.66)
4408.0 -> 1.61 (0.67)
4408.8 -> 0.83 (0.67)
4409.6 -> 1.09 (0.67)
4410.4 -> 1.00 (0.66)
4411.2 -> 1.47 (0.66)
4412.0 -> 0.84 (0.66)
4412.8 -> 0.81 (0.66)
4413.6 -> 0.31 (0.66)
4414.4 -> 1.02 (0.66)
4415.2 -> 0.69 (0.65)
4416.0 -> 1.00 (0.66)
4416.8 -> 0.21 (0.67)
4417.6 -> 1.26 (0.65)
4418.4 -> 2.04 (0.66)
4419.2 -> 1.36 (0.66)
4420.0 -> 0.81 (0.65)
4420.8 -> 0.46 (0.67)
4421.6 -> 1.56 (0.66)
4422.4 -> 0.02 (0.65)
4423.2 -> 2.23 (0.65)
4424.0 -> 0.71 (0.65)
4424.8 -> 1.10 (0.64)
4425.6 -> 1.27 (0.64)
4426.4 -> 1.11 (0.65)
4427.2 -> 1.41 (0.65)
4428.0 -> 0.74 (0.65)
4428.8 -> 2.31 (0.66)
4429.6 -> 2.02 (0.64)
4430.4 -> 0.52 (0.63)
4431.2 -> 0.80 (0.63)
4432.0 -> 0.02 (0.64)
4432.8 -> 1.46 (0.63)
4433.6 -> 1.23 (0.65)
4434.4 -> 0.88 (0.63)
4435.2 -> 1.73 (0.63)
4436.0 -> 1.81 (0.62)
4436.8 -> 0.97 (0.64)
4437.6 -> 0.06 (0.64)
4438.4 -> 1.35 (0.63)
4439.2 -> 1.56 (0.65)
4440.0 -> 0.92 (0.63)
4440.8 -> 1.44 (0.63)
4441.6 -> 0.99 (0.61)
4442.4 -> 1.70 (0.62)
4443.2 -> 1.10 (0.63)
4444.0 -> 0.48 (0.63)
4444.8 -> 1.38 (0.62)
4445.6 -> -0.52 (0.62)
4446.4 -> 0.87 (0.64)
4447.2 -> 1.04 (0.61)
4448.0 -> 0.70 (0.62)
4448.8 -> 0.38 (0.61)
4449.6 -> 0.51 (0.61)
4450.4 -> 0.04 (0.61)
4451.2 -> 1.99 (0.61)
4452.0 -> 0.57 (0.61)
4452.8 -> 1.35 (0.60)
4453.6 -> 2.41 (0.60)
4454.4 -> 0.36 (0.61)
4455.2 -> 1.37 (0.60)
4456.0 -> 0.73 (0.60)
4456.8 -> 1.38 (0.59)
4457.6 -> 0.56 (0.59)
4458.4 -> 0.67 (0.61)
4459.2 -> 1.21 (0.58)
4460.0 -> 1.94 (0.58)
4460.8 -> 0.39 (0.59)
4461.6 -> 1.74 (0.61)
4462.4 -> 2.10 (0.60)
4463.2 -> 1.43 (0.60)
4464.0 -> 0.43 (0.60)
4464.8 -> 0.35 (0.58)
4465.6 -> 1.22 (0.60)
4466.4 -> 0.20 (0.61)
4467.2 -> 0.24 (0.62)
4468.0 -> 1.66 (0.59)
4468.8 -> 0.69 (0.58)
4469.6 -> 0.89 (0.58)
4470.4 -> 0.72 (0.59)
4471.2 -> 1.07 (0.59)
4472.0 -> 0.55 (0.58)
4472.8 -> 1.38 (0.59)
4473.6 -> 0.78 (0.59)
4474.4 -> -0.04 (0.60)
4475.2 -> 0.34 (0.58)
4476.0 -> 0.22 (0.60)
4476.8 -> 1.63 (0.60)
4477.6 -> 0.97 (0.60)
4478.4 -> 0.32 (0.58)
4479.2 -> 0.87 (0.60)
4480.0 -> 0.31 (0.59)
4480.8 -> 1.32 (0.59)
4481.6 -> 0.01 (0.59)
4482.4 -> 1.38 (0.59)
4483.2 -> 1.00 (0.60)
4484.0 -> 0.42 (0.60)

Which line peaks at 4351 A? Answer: C IV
